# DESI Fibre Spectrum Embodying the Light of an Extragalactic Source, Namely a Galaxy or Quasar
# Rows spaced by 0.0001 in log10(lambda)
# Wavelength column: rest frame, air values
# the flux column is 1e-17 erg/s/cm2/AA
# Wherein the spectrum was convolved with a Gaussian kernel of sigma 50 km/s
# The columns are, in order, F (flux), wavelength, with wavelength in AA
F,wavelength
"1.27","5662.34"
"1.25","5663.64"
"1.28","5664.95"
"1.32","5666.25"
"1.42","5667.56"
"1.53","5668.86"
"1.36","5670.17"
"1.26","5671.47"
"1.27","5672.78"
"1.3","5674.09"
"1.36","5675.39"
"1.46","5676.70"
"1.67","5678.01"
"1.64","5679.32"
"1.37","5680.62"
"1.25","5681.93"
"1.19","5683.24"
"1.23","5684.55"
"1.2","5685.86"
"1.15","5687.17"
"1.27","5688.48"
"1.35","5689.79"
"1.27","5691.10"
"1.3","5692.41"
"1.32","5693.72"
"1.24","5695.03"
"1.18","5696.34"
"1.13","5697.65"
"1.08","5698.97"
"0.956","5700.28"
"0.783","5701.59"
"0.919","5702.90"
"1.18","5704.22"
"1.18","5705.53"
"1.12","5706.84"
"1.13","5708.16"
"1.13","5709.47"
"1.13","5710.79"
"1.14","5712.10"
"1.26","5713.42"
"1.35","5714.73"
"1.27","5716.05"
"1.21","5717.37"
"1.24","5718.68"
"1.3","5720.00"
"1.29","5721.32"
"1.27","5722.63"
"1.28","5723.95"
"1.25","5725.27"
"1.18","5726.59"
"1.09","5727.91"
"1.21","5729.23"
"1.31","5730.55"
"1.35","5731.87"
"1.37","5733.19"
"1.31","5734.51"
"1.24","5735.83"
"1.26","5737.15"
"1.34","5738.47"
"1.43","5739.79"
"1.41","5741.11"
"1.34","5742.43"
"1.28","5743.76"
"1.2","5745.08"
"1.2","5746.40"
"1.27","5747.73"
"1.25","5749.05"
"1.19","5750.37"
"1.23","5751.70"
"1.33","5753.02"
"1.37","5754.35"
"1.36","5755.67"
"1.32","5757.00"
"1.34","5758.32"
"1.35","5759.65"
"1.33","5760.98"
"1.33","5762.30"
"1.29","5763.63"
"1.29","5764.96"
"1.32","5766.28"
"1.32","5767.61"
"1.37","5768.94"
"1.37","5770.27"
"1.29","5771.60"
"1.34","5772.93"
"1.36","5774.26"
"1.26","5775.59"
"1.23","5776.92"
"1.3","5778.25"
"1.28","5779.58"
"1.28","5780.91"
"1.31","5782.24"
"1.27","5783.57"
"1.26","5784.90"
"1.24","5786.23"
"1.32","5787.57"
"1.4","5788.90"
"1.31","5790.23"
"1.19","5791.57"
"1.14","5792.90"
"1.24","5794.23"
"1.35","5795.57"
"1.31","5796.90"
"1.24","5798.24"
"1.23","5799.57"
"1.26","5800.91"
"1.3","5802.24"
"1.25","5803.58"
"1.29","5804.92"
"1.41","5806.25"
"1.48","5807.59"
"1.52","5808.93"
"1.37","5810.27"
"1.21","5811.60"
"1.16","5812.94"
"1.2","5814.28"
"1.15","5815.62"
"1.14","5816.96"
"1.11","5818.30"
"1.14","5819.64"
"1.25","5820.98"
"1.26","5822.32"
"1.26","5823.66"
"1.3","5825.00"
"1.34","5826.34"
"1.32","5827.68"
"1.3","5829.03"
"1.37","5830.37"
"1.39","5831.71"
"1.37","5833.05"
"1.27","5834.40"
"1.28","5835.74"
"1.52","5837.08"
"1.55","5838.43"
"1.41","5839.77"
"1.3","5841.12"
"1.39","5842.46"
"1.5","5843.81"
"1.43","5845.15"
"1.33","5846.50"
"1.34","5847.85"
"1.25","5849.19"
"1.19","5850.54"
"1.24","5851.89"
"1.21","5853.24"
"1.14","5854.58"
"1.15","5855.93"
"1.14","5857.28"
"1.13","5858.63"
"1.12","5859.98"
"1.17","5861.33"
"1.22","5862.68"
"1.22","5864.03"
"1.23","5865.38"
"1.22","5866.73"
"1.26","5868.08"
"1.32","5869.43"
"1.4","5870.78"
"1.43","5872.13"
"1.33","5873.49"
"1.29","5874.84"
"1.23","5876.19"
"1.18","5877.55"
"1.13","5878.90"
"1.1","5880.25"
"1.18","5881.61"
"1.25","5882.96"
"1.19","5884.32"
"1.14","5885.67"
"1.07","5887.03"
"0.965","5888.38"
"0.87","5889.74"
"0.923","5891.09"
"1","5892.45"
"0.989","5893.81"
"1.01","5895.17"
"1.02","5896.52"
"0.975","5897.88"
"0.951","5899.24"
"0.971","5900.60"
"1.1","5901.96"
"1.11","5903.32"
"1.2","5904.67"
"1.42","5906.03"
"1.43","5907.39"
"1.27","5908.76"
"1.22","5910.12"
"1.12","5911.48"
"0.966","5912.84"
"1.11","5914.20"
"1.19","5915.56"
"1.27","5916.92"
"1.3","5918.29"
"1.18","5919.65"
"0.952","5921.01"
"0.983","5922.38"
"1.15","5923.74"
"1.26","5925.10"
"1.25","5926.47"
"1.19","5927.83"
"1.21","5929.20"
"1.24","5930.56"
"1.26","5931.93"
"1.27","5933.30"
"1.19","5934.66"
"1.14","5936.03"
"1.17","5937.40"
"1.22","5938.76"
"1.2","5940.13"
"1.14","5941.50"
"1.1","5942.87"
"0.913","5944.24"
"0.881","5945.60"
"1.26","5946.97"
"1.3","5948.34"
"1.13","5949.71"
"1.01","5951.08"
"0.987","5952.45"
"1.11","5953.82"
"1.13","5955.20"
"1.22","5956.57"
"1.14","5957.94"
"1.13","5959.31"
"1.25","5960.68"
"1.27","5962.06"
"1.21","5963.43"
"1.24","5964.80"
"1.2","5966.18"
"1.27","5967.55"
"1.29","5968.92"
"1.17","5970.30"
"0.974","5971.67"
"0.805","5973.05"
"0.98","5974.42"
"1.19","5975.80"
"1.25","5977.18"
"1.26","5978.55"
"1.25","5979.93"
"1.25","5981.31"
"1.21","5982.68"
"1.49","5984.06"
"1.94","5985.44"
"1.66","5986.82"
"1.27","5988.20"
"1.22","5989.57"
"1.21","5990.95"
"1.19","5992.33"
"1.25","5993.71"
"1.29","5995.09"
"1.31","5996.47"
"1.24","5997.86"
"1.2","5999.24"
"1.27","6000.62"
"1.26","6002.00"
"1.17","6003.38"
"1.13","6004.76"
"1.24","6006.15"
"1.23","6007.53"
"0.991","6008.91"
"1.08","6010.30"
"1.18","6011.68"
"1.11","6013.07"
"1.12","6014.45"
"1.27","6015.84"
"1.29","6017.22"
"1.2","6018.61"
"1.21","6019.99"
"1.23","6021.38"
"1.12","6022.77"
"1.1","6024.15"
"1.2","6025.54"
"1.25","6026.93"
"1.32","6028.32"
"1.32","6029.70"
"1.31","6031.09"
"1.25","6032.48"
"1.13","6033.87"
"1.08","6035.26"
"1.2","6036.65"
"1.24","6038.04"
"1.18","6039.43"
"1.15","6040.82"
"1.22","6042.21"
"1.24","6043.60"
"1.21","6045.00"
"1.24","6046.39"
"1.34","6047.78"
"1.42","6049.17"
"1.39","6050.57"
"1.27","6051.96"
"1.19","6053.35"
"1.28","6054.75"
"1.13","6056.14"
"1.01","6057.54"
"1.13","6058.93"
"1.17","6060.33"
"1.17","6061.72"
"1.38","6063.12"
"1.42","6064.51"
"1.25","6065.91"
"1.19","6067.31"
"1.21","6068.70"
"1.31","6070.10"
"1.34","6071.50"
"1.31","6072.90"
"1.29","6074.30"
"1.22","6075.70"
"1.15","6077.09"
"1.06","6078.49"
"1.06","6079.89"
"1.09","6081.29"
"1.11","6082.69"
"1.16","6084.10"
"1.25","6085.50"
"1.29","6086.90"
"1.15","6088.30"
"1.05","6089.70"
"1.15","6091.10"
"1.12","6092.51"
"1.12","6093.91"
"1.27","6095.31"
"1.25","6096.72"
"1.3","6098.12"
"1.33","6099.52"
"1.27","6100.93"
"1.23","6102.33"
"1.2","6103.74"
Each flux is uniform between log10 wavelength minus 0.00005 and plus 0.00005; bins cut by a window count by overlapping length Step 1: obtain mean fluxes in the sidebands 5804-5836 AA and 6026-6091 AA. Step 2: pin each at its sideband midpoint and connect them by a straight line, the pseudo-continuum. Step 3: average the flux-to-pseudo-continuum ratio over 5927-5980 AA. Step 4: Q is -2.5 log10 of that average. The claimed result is 0.08 mag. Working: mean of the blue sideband 1.29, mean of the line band 1.16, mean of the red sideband 1.22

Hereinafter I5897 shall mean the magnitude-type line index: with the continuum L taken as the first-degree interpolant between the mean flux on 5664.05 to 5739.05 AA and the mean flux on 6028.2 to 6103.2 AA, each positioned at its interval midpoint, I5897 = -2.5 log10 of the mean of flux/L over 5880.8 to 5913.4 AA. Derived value 0.13 mag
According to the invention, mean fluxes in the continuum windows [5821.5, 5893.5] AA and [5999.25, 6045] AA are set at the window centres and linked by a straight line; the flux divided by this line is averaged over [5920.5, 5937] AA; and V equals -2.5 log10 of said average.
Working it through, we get 0.04 mag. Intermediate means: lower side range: 1.25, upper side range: 1.2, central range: 1.18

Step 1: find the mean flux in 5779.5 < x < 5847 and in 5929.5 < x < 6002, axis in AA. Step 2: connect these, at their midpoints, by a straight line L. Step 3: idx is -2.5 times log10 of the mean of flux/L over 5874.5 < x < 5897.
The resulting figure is 0.16 mag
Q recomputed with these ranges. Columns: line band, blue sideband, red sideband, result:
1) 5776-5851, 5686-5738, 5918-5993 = -0.087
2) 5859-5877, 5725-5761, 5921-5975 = -0.052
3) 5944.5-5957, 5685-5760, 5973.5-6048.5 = 0.120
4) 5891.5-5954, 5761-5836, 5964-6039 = 0.102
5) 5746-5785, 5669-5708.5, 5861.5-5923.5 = -0.081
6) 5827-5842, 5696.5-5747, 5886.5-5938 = -0.178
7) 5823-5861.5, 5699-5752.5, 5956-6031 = -0.068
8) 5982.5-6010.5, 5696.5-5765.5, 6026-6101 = -0.051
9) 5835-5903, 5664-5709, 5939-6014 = 0.018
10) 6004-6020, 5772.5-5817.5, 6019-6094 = 0.049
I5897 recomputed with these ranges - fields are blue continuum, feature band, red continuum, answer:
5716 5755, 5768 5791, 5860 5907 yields -0.06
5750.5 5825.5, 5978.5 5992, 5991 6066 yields -0.12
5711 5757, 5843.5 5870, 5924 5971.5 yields -0.02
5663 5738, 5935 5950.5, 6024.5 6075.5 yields 0.10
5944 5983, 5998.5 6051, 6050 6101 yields -0.03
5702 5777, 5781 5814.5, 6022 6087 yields -0.03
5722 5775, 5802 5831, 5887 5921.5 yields -0.06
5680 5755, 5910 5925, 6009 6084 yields 0.08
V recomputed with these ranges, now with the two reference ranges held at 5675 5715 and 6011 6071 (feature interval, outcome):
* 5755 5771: -0.09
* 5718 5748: -0.05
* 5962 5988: -0.03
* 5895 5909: 0.08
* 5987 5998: -0.04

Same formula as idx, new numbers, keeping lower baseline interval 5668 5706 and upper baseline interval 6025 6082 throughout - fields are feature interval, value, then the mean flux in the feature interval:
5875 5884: 0.05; 1.18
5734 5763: -0.04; 1.3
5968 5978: 0.12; 1.1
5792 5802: -0.01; 1.25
